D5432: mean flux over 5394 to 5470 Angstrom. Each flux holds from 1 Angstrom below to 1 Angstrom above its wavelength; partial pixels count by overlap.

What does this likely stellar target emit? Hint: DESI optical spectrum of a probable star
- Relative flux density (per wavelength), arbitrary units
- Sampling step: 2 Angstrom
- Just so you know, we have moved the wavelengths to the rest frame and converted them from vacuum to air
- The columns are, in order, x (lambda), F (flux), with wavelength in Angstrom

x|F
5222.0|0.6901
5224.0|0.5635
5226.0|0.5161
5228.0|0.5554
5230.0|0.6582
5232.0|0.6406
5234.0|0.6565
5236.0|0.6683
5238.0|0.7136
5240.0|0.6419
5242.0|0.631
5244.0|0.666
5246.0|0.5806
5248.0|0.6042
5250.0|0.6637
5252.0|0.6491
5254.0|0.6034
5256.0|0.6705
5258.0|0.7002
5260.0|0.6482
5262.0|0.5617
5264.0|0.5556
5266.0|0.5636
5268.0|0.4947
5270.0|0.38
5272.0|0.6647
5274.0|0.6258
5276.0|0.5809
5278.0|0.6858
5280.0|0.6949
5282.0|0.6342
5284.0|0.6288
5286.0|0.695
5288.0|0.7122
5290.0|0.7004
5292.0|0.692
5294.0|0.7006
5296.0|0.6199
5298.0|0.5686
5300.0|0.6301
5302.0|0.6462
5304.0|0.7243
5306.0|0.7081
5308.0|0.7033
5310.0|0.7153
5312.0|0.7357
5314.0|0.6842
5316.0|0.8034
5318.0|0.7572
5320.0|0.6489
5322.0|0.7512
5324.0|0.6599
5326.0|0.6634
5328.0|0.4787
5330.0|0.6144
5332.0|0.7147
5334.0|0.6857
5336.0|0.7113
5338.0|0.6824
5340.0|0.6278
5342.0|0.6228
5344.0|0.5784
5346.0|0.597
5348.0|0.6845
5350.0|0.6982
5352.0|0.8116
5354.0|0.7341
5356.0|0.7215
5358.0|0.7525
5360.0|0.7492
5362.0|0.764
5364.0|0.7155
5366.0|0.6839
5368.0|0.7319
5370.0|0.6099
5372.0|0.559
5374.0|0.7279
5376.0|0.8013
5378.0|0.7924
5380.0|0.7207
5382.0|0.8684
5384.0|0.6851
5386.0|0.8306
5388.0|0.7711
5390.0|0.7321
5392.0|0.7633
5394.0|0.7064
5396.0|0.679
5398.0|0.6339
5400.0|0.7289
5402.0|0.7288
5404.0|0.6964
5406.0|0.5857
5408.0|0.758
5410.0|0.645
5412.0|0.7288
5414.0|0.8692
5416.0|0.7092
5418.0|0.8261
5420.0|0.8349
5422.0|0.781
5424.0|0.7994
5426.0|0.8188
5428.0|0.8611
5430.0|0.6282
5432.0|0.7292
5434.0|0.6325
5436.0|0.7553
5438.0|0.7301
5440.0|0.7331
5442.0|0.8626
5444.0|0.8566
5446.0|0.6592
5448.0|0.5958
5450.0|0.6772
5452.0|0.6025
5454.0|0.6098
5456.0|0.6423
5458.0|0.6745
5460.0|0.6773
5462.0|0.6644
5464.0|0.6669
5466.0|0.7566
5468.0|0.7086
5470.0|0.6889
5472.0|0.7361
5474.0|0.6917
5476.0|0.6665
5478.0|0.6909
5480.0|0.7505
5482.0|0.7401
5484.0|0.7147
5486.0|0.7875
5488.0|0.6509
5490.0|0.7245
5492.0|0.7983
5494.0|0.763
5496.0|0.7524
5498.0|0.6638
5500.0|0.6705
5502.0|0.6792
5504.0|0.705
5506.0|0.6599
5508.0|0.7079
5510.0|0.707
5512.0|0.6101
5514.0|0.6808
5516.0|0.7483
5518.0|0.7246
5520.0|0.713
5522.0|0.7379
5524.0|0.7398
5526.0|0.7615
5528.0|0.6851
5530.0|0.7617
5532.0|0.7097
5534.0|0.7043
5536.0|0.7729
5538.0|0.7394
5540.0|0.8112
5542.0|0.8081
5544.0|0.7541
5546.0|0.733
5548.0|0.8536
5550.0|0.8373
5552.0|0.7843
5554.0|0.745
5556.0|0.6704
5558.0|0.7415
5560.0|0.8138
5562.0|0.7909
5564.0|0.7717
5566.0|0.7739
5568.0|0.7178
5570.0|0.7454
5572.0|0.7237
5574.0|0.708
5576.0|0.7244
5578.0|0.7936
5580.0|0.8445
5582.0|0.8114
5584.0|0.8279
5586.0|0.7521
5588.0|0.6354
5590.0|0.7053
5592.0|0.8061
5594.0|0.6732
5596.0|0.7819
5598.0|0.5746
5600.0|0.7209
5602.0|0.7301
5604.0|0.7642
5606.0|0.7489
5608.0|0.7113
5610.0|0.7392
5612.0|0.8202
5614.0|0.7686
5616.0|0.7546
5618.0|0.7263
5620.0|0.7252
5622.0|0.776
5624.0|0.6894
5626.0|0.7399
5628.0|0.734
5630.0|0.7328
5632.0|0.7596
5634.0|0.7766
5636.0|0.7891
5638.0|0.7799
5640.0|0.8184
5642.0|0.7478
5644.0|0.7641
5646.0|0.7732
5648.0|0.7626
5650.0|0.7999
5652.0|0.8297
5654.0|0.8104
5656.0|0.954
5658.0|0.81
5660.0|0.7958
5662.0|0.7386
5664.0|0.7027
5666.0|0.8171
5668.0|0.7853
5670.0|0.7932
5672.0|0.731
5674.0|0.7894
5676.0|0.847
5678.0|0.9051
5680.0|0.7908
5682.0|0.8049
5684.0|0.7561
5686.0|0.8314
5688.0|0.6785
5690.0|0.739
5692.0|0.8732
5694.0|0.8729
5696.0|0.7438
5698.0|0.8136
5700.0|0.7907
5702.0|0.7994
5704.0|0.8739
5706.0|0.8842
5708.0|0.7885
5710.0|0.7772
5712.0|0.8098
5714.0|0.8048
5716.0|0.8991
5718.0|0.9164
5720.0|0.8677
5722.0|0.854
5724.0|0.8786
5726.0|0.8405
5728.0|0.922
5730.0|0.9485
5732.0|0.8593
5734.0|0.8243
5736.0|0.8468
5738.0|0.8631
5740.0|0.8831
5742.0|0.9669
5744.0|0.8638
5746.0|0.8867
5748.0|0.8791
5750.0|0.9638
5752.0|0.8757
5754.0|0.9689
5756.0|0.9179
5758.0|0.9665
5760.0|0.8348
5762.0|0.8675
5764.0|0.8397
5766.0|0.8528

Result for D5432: 0.717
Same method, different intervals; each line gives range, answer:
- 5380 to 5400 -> 0.739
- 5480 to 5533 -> 0.716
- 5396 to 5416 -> 0.707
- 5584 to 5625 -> 0.733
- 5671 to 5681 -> 0.813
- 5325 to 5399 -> 0.7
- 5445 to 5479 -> 0.671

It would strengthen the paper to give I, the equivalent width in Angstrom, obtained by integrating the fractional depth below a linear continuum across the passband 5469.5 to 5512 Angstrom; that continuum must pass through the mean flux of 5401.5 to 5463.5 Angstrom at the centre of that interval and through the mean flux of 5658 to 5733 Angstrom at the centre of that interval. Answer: 1.90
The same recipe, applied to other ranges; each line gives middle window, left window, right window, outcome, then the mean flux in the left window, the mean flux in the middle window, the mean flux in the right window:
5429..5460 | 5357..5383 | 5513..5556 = 1.96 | 0.729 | 0.692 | 0.751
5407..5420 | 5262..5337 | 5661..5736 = -1.12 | 0.654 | 0.762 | 0.821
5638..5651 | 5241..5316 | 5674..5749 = 0.54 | 0.643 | 0.778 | 0.842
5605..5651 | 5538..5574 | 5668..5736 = 2.22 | 0.767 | 0.758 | 0.827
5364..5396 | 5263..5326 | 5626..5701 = -1.96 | 0.657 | 0.73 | 0.79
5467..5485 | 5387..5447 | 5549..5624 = 0.83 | 0.741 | 0.71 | 0.749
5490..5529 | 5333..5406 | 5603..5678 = 1.67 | 0.709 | 0.711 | 0.775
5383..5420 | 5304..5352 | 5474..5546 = -1.75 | 0.679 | 0.729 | 0.722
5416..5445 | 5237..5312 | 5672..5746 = -2.49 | 0.641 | 0.773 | 0.838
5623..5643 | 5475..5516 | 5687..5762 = 1.04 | 0.707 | 0.757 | 0.859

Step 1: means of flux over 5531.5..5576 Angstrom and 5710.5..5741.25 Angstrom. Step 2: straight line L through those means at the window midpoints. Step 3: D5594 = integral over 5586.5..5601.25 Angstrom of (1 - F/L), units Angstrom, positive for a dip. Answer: 1.6 Angstrom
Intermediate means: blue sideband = 0.759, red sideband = 0.867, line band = 0.702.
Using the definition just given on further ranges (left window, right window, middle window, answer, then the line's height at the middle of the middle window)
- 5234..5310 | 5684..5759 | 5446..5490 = 2.93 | 0.734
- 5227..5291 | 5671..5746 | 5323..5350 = 0.92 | 0.665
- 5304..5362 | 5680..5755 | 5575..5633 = 4.23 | 0.803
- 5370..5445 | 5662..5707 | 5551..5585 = 0.53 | 0.776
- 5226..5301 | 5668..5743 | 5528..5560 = -0.08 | 0.759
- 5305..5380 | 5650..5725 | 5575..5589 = 0.15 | 0.778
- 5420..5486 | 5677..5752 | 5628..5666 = 1.28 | 0.813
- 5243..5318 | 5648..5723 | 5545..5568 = -0.36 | 0.76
